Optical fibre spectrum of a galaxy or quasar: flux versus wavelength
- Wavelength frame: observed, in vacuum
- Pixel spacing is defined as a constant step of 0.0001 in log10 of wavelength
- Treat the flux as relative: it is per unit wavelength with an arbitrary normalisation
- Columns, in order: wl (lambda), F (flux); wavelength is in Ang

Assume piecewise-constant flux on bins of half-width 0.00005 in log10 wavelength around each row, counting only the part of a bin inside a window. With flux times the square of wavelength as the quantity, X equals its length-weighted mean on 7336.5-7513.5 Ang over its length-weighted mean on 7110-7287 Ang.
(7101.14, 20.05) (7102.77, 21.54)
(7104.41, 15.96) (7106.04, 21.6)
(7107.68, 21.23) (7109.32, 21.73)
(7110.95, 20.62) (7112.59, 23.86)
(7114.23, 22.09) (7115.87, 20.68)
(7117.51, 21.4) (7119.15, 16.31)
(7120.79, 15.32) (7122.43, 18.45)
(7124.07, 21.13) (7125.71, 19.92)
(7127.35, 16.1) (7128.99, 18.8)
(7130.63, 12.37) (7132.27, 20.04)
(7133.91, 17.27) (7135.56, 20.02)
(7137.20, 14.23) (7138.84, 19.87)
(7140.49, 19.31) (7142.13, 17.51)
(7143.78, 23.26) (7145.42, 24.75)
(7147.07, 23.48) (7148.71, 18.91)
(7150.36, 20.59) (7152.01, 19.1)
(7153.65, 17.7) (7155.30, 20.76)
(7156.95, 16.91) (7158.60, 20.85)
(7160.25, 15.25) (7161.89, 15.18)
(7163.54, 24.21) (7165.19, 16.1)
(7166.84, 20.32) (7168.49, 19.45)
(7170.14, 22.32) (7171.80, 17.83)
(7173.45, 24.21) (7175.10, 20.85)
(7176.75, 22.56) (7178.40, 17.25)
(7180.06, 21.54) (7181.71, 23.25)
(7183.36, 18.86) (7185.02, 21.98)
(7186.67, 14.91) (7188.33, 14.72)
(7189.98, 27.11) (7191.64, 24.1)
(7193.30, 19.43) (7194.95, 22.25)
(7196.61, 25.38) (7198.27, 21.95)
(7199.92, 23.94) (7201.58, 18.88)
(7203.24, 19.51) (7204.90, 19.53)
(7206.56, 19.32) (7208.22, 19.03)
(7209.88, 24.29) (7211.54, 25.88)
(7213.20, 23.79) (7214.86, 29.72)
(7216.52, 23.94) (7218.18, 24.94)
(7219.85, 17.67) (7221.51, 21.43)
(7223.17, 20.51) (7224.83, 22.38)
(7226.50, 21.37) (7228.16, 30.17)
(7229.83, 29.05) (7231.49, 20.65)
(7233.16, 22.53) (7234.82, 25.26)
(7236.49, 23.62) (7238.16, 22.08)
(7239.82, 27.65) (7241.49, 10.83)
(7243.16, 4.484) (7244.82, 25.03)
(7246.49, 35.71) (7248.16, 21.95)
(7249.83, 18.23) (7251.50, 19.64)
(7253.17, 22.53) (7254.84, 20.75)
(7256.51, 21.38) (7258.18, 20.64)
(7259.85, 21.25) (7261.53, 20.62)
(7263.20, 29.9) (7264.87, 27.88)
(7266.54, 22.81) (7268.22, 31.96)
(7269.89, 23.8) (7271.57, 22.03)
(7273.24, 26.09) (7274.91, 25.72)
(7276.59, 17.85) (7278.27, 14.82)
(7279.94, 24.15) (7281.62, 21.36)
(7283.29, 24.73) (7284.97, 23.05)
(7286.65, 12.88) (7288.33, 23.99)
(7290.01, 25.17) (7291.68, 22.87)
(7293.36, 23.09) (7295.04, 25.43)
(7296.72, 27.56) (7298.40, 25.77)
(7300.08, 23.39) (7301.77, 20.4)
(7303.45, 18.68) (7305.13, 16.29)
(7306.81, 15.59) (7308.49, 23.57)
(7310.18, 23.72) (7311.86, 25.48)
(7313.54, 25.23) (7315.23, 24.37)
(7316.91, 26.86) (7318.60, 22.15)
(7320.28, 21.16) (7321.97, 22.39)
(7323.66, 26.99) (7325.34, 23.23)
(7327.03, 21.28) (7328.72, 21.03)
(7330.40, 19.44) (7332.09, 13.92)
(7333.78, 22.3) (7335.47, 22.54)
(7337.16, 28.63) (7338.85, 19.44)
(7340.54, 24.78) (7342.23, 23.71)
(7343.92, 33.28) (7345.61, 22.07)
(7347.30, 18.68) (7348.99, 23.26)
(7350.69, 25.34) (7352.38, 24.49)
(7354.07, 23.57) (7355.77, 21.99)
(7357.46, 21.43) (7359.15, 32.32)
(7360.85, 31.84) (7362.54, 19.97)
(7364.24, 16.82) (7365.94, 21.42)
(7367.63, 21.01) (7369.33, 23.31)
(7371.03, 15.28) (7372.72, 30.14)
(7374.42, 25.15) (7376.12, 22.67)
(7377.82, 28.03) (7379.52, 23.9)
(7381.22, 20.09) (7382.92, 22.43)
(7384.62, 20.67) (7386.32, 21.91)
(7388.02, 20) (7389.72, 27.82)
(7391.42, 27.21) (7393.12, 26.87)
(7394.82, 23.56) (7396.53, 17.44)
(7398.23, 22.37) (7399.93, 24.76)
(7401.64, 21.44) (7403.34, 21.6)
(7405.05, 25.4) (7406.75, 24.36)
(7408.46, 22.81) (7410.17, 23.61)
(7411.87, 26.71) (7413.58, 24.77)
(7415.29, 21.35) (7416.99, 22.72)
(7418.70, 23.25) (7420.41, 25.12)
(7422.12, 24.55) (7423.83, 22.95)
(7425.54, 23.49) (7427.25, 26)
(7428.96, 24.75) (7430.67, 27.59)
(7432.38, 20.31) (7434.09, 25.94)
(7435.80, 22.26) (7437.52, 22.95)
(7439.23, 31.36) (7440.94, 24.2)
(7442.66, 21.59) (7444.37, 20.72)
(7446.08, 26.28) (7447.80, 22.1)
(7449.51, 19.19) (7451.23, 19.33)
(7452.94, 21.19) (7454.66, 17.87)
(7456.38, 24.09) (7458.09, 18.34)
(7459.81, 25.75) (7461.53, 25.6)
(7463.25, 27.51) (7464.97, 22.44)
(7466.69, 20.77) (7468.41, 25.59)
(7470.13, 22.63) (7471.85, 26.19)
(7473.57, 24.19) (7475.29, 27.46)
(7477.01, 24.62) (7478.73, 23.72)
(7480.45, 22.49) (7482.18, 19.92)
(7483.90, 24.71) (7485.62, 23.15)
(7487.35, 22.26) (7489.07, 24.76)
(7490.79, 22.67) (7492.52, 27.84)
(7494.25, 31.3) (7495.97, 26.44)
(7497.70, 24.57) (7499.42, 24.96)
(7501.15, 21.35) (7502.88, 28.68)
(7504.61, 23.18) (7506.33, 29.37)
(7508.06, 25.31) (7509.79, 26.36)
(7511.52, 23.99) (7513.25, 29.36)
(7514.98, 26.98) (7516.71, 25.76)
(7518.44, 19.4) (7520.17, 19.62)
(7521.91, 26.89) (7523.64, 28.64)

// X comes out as 1.20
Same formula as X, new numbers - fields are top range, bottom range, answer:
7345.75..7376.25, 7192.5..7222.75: 1.09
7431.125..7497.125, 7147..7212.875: 1.25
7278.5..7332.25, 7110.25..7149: 1.21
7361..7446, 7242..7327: 1.07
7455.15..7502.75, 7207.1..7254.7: 1.15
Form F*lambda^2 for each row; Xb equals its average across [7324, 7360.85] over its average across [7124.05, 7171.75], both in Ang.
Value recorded 1.3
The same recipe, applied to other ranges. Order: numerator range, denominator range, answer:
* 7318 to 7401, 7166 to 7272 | 1.08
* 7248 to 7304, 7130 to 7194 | 1.19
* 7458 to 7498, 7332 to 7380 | 1.07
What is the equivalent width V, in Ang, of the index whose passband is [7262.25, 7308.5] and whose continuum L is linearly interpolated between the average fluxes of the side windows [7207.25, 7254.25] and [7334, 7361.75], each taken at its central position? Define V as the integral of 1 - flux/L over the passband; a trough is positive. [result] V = 1.46 Ang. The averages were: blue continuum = 22.6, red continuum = 24.8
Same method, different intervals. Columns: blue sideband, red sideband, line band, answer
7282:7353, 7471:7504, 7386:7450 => 0.6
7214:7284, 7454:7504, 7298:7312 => 1.3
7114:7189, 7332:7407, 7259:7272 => -2.2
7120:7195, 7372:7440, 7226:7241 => -2.6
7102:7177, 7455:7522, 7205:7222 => -1.9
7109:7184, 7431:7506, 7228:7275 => -4.7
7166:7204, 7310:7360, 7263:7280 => -1.2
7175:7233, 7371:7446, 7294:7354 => 0.4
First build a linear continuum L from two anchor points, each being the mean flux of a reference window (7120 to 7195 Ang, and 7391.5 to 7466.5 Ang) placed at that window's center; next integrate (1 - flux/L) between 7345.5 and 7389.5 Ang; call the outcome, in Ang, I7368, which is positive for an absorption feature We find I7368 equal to -1.0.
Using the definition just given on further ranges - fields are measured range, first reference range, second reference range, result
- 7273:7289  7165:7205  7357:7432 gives 0.6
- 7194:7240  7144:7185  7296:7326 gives -4.0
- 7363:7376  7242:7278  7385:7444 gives 0.9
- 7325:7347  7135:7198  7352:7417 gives 0.1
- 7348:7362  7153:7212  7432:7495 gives -1.8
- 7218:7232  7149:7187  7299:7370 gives -1.6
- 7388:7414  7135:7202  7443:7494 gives -1.5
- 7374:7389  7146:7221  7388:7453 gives 0.3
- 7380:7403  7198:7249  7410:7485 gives 0.5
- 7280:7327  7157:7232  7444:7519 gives -0.6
